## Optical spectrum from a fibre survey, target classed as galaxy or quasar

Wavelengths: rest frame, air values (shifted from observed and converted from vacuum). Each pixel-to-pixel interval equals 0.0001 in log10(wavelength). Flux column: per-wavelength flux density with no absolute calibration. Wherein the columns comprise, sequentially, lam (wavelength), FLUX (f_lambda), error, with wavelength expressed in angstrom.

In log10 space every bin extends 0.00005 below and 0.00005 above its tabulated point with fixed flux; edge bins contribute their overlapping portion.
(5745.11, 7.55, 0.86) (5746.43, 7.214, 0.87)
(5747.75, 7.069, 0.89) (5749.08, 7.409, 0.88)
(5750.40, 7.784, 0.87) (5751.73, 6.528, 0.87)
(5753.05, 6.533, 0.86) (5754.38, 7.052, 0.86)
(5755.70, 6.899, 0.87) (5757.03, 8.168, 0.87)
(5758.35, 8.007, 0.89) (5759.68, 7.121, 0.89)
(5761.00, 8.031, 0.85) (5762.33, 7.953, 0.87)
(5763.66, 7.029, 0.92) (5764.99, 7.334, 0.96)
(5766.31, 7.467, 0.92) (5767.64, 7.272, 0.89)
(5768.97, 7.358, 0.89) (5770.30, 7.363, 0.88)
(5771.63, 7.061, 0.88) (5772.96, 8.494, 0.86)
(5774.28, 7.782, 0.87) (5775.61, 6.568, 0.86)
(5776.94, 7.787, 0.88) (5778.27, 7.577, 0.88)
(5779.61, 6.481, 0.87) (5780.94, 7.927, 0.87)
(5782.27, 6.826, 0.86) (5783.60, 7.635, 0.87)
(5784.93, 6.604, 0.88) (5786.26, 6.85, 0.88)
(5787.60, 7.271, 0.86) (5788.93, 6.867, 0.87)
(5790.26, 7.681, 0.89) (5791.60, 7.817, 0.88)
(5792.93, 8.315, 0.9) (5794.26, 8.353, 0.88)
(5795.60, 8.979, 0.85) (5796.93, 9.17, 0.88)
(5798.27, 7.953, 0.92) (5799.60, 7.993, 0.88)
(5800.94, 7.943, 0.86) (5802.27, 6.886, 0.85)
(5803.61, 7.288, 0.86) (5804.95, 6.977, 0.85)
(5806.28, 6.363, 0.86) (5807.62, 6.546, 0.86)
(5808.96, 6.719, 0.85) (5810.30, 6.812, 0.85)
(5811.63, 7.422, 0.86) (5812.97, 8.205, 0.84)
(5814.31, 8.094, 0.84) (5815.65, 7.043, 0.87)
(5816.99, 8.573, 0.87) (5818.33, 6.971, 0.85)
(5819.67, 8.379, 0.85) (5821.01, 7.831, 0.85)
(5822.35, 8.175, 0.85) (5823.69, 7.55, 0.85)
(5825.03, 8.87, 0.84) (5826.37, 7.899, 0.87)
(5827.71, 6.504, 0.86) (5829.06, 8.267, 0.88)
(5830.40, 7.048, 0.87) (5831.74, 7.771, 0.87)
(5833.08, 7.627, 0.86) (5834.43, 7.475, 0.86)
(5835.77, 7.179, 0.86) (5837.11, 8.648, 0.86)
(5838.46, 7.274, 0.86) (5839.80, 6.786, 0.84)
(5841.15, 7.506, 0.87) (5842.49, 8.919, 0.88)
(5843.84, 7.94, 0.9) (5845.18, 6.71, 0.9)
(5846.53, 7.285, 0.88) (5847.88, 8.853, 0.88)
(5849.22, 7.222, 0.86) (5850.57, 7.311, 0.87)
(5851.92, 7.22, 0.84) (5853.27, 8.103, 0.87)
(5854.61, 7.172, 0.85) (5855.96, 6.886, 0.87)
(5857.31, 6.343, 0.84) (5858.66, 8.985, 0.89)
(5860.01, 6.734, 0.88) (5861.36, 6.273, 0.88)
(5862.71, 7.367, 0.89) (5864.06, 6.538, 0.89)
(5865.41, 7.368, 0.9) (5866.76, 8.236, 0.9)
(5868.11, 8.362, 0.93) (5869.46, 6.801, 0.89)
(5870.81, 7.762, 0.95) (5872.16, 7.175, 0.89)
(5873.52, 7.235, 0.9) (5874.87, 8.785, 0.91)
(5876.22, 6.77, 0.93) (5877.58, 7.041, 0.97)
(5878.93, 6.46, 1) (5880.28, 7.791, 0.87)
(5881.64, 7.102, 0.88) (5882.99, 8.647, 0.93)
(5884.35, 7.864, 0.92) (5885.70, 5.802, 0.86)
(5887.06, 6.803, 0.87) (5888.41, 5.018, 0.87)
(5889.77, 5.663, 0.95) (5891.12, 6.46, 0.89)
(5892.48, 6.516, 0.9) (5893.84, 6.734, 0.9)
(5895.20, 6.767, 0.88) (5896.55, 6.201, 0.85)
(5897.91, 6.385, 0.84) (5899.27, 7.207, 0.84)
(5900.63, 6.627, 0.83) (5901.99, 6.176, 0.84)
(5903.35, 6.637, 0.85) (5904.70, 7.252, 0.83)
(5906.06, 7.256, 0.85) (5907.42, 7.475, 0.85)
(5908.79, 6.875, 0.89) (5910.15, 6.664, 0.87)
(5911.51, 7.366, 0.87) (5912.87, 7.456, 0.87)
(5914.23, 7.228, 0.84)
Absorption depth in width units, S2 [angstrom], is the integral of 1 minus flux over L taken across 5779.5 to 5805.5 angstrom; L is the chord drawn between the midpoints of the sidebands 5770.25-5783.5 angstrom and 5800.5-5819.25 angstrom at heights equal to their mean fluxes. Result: -1.0 angstrom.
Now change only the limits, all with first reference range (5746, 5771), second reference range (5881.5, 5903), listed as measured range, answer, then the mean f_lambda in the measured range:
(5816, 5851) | -3.92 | 7.71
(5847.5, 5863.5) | -1.23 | 7.34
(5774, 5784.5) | -0.08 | 7.29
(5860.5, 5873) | -1.04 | 7.31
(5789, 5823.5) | -2.92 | 7.68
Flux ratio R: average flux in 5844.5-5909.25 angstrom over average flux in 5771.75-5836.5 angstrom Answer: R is 0.94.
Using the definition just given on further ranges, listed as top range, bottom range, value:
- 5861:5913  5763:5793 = 0.95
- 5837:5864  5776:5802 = 0.97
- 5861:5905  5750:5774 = 0.94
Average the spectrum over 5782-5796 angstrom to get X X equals 7.56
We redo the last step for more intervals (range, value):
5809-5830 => 7.73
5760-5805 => 7.56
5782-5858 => 7.56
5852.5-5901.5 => 7.05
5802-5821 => 7.33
